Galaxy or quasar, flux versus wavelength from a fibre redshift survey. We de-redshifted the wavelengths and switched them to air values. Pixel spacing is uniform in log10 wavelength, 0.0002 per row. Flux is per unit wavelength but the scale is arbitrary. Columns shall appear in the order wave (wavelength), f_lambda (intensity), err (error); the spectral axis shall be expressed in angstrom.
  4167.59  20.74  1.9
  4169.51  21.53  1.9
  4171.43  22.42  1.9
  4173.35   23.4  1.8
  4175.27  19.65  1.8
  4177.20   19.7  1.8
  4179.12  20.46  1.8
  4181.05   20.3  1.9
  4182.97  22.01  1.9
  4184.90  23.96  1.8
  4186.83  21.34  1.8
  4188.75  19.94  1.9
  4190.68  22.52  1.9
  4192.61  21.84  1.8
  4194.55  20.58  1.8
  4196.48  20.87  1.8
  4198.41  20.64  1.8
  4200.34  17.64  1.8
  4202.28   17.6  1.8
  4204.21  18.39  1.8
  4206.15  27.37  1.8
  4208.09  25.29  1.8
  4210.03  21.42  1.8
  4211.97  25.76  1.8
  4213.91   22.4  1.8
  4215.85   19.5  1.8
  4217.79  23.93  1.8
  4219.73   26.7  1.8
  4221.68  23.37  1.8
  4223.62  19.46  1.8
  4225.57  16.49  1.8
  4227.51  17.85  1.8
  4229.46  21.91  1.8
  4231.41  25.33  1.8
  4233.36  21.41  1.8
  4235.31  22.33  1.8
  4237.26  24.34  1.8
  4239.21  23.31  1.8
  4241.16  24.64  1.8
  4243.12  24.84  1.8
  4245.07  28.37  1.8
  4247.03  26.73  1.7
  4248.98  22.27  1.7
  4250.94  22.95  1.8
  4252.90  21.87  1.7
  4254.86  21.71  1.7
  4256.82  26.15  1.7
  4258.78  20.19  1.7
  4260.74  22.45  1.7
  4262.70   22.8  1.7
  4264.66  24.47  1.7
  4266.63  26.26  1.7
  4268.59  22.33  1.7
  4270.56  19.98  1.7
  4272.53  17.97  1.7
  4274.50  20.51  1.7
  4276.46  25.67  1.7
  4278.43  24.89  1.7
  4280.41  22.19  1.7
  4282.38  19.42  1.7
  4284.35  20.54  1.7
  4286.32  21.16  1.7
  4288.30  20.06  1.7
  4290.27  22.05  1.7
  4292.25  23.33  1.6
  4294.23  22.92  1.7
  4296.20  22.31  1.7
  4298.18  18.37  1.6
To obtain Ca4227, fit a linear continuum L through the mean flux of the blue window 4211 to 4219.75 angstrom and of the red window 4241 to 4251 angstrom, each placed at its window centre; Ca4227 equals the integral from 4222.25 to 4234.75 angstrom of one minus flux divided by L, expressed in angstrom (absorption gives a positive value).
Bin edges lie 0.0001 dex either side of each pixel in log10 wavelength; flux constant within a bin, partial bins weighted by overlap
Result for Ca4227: 1.8 angstrom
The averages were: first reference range 23.3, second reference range 25.2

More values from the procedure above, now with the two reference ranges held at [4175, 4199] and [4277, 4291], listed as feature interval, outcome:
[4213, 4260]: -3.3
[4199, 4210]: 0.0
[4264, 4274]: -0.2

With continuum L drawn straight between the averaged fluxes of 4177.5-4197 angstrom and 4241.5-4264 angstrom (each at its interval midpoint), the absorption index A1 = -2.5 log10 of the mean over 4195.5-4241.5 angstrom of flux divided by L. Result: 0.025 mag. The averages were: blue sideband 21.3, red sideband 23.7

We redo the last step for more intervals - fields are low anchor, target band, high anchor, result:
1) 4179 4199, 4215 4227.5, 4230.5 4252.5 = 0.09 mag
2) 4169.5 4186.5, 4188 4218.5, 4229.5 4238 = 0.03 mag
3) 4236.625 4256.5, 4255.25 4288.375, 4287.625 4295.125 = 0.04 mag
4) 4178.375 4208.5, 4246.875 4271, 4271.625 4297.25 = -0.07 mag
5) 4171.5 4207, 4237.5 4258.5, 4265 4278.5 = -0.10 mag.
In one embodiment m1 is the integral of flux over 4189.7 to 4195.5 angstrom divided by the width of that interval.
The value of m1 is 21.6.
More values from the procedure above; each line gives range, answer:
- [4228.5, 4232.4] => 23.6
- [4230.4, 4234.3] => 23.4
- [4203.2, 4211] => 23.1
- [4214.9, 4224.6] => 22.6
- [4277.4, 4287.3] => 21.7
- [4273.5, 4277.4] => 23.1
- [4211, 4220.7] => 23.7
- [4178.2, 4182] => 20.4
